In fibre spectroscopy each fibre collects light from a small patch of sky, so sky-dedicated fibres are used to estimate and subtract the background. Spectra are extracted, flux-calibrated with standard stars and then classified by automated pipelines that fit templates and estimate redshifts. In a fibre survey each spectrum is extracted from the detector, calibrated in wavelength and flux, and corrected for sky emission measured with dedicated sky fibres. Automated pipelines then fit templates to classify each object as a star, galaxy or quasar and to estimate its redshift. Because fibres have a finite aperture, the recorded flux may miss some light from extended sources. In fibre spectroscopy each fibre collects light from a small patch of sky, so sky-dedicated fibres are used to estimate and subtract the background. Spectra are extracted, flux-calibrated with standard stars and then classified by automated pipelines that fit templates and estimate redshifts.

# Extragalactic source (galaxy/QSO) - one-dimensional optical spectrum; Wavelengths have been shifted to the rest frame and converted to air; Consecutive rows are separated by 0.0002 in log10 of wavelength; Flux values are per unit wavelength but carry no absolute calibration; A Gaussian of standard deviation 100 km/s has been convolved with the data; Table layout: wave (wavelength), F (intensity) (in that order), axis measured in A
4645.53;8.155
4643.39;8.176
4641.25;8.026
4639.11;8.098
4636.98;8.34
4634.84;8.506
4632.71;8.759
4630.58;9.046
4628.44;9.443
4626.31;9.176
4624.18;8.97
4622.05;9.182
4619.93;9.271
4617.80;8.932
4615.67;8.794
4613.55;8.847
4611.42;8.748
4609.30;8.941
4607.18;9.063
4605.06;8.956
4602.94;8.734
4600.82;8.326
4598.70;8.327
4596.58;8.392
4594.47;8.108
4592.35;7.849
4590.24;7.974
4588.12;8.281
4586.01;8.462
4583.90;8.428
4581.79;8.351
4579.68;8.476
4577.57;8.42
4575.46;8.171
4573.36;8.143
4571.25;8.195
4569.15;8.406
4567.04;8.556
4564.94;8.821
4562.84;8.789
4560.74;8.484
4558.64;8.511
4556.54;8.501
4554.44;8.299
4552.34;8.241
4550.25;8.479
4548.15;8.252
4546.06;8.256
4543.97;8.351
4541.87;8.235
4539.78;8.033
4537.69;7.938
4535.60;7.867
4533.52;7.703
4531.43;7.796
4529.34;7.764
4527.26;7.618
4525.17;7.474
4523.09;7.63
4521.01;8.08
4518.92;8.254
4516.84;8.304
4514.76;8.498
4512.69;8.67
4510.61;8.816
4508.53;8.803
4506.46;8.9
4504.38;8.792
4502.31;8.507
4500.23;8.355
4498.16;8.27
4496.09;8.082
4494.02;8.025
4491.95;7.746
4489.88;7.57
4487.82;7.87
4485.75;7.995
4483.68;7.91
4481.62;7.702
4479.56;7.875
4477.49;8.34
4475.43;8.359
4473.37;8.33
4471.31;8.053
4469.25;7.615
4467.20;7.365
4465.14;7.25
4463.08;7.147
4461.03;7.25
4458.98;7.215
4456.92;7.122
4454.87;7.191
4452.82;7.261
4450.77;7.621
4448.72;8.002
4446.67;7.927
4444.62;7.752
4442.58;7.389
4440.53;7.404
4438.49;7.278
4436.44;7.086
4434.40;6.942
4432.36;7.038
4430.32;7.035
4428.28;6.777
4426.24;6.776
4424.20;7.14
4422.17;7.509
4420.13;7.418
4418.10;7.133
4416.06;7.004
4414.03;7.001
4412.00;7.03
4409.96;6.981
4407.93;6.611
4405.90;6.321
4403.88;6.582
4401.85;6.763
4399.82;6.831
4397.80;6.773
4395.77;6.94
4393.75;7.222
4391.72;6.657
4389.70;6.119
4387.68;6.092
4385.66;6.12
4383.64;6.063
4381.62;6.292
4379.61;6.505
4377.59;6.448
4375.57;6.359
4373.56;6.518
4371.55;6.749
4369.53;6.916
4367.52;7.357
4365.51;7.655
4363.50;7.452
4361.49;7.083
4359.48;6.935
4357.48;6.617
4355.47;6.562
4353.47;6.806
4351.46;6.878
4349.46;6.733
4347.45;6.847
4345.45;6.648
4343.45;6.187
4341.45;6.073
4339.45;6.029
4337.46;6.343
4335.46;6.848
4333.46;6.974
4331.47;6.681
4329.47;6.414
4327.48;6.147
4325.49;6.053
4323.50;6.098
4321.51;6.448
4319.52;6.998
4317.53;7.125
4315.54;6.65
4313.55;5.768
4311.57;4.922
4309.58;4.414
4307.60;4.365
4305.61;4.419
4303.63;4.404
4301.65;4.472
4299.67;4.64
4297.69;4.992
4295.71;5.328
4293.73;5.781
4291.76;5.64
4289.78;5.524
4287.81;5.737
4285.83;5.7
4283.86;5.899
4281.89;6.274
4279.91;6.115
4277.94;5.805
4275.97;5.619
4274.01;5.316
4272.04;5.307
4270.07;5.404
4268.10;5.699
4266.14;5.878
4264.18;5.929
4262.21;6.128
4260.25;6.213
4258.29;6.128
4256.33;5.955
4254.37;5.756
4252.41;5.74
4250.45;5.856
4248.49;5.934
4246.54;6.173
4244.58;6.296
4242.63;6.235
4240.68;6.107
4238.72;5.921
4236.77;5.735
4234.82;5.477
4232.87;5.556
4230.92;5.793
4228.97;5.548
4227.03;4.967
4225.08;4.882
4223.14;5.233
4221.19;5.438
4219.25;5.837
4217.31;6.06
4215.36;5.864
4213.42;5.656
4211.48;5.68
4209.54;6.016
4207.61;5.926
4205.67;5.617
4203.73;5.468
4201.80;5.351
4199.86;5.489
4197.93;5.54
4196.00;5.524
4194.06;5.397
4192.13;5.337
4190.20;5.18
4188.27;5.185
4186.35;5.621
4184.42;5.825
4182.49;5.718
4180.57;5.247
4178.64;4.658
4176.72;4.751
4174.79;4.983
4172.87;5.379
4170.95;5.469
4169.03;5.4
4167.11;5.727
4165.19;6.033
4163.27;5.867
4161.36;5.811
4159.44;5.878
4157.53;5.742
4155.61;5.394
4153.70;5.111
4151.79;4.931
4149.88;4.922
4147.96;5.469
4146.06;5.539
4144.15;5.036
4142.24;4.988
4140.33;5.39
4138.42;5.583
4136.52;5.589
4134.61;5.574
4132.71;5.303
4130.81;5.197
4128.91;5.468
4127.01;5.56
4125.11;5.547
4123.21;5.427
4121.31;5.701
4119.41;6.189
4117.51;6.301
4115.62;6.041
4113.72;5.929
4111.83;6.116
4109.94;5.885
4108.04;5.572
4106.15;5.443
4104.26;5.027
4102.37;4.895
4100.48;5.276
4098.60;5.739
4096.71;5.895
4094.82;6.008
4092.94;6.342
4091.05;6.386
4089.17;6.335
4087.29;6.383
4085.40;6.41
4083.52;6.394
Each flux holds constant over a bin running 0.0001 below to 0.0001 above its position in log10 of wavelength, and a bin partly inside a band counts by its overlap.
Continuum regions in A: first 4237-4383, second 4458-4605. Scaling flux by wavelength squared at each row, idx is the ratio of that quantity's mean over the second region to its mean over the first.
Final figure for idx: 1.48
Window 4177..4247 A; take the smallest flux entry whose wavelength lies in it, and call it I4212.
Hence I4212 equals 4.658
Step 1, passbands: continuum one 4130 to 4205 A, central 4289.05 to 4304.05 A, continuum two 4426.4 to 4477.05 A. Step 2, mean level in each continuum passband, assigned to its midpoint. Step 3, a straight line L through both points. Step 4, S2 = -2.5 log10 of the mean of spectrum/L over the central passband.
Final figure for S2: 0.23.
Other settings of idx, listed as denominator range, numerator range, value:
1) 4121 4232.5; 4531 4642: 1.87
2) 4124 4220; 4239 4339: 1.12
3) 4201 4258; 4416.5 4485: 1.44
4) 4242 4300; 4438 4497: 1.46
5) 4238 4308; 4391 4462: 1.36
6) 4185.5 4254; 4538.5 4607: 1.74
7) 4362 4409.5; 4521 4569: 1.31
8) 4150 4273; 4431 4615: 1.66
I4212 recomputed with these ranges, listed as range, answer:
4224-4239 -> 4.882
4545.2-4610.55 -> 7.849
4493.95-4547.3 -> 7.474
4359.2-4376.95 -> 6.359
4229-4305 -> 4.404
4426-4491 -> 6.776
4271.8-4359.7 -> 4.365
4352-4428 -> 6.063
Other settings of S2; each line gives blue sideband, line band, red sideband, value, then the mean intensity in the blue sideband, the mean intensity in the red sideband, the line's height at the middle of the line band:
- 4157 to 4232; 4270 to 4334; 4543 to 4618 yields 0.12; 5.51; 8.46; 6.34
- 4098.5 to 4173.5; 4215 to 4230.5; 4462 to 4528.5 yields 0.13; 5.53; 8.07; 6.15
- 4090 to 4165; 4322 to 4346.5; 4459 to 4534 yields 0.09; 5.6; 8.01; 6.95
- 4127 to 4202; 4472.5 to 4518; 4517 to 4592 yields -0.06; 5.4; 8.21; 7.78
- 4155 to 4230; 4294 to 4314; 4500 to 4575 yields 0.32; 5.51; 8.28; 6.4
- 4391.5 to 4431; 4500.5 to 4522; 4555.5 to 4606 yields -0.10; 6.93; 8.4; 7.8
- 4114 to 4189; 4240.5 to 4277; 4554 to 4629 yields 0.06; 5.48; 8.59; 6.24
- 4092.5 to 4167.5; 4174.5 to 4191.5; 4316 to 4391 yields 0.11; 5.58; 6.6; 5.82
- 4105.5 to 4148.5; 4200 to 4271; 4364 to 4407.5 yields 0.05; 5.6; 6.64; 6.04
